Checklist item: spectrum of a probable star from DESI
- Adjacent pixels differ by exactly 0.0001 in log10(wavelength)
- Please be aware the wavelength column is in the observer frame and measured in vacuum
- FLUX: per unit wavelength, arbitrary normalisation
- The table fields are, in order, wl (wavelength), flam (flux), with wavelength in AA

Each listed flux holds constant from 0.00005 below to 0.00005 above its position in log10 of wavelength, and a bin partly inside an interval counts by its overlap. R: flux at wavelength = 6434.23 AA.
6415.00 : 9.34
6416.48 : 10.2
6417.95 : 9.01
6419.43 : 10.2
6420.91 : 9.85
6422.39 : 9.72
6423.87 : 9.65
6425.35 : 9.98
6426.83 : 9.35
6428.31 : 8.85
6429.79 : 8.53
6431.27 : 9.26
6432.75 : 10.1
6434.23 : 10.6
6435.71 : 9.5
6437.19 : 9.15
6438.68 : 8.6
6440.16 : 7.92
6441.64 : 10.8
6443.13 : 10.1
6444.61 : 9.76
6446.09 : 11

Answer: 10.6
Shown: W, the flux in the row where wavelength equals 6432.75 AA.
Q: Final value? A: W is 10.1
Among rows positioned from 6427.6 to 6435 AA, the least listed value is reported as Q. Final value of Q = 8.53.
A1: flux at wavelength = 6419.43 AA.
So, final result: 10.2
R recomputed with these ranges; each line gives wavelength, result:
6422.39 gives 9.72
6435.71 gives 9.5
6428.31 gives 8.85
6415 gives 9.34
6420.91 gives 9.85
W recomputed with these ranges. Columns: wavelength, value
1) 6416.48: 10.2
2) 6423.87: 9.65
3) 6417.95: 9.01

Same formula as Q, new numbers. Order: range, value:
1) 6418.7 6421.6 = 9.85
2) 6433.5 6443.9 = 7.92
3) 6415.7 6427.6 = 9.01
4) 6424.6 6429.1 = 8.85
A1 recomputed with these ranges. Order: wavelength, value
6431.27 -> 9.26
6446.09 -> 11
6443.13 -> 10.1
